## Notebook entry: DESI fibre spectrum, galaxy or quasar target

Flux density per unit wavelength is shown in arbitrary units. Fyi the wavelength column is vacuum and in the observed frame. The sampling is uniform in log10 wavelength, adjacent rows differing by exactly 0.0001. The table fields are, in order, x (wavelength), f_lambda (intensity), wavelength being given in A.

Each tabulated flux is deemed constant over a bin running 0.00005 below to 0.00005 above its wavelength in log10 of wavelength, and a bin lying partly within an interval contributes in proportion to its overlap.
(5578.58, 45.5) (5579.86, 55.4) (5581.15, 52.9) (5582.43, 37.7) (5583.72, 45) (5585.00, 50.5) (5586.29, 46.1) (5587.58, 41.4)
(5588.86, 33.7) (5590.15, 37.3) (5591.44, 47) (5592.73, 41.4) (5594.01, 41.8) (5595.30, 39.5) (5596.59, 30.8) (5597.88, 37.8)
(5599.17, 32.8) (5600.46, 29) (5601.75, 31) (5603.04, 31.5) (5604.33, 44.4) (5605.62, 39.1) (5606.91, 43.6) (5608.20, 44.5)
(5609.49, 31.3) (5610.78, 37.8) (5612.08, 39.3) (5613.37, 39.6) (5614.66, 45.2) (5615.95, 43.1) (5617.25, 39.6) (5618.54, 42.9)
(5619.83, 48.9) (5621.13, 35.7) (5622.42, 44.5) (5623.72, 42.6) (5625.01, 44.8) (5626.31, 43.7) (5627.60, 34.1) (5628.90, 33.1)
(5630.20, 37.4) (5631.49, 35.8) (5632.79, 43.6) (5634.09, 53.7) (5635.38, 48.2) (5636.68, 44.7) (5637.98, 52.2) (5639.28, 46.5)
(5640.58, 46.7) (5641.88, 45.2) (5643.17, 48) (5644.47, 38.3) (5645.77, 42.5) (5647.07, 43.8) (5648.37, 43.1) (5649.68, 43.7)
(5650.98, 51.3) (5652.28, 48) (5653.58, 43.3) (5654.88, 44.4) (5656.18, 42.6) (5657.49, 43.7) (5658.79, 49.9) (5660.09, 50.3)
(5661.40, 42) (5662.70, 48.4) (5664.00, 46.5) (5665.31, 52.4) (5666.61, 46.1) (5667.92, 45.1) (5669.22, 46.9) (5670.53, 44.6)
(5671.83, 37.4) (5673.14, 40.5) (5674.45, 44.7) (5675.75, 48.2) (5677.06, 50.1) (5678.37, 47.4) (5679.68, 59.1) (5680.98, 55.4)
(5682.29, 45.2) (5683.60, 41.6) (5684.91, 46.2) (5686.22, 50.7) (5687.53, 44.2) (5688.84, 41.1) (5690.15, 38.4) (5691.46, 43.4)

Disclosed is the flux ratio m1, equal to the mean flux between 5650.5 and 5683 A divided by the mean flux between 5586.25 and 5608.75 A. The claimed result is 1.23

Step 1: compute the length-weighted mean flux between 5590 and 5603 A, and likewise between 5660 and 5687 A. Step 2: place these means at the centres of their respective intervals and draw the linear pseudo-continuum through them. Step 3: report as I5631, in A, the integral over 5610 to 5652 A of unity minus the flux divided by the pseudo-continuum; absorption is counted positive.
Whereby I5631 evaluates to -1.91 A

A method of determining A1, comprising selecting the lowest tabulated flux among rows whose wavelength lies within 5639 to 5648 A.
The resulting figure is 38.3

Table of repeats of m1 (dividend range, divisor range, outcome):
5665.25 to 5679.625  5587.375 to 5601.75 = 1.24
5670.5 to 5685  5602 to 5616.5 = 1.18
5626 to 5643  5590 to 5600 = 1.13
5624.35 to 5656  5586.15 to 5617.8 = 1.14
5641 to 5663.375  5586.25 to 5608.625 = 1.18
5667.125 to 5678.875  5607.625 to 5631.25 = 1.11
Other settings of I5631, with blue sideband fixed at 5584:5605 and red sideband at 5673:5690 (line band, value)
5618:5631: 0.3 A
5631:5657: -1.1 A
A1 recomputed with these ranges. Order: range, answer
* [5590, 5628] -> 29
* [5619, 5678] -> 33.1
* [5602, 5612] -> 31.3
